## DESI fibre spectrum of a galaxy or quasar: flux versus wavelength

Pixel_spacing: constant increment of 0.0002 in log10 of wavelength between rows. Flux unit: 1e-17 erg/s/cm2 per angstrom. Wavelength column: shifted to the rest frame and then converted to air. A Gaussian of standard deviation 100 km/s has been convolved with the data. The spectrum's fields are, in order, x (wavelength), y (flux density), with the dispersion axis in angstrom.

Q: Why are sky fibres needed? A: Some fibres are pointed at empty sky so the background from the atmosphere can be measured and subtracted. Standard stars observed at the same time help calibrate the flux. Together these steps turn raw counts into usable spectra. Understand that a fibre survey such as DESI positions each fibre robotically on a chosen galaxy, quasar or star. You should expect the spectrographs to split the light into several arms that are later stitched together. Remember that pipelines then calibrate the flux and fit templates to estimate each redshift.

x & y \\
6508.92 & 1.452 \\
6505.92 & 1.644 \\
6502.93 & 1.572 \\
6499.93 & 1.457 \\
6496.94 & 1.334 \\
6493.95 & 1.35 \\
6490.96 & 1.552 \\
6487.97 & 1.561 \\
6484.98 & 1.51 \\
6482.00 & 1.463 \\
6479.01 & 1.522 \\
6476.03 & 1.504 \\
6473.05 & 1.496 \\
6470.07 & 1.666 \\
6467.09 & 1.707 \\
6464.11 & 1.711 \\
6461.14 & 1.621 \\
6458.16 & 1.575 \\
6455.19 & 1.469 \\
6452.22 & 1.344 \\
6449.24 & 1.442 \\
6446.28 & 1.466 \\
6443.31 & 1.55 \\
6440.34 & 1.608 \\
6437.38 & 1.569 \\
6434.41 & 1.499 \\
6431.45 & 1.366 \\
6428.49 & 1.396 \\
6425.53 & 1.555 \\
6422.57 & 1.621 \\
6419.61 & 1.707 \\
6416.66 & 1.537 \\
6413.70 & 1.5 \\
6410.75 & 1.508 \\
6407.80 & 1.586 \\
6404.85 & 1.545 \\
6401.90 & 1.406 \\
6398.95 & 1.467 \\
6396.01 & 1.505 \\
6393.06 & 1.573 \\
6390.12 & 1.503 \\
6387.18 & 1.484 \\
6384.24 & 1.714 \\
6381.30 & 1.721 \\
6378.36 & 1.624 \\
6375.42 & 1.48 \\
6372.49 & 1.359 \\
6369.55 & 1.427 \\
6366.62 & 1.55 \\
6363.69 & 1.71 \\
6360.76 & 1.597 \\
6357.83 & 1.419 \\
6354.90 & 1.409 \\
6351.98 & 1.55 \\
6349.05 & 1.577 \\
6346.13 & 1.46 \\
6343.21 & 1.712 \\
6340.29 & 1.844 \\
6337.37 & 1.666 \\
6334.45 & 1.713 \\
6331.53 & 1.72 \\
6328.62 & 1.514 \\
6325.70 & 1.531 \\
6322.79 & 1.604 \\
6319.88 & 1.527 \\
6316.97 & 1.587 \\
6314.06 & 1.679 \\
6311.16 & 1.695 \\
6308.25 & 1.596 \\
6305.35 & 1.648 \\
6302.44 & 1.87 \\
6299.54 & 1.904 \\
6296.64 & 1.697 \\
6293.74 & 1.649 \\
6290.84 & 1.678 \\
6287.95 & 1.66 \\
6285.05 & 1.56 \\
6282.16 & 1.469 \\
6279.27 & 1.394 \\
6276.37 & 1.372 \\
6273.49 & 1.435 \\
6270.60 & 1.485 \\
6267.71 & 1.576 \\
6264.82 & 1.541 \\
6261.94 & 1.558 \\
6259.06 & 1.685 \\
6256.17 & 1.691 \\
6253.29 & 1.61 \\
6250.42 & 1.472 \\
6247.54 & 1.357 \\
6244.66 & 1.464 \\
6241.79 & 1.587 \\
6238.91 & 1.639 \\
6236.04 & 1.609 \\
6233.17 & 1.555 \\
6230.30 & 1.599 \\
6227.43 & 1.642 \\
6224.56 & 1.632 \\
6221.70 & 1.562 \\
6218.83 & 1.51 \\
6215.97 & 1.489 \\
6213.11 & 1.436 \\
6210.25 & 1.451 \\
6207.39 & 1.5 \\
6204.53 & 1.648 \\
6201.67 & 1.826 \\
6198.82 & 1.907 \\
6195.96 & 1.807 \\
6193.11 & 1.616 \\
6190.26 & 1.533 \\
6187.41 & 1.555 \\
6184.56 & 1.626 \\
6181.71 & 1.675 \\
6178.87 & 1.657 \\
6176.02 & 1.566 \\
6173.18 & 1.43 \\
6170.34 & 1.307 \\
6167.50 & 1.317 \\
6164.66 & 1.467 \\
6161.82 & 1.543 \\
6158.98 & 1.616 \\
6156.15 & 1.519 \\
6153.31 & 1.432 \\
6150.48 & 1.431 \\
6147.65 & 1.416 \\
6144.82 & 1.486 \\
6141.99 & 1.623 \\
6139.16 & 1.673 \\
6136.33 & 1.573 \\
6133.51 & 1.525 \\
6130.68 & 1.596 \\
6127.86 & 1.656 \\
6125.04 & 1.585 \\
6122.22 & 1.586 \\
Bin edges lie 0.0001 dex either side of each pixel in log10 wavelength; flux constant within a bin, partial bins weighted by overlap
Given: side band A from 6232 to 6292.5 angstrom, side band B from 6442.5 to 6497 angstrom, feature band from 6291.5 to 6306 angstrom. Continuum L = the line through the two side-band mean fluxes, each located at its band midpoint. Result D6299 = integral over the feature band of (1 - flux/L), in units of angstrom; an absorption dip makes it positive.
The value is -2.0 angstrom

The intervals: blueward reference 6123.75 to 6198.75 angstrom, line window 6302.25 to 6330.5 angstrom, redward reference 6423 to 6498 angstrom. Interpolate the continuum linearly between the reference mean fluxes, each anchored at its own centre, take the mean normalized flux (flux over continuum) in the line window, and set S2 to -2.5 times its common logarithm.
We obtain -0.056 mag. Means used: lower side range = 1.55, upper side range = 1.52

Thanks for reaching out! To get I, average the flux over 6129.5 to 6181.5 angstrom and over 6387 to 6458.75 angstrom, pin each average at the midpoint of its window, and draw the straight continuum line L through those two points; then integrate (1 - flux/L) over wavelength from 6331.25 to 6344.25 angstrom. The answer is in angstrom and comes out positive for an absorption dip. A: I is -1.90 angstrom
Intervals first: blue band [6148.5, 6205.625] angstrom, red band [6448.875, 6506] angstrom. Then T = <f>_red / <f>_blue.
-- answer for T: 0.97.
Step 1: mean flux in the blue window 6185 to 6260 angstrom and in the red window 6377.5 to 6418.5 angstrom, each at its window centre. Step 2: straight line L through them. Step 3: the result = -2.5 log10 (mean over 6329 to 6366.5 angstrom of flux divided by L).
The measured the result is -0.03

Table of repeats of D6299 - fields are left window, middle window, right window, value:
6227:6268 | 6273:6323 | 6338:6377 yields -1.79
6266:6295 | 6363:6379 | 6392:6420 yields 0.16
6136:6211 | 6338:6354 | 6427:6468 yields -0.90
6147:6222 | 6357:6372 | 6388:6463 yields -0.08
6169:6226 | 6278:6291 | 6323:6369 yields 0.41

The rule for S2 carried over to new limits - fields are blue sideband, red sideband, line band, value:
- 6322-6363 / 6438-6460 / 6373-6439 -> 0.00 mag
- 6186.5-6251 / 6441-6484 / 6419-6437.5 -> 0.02 mag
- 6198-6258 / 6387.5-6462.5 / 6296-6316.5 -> -0.11 mag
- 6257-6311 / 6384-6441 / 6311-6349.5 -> -0.04 mag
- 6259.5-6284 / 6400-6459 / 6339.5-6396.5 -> -0.04 mag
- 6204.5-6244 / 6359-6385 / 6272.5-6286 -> 0.09 mag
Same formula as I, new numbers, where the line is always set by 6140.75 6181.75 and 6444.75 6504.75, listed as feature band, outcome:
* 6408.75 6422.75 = -0.5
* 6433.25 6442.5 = -0.3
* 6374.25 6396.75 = -1.0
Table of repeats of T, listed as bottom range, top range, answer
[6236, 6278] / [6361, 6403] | 1.00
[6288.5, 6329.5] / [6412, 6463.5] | 0.92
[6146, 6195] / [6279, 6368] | 1.07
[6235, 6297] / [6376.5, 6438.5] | 0.99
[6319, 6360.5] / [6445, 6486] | 0.97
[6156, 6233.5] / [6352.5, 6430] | 0.98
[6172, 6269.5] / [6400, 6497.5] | 0.96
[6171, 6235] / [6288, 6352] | 1.04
